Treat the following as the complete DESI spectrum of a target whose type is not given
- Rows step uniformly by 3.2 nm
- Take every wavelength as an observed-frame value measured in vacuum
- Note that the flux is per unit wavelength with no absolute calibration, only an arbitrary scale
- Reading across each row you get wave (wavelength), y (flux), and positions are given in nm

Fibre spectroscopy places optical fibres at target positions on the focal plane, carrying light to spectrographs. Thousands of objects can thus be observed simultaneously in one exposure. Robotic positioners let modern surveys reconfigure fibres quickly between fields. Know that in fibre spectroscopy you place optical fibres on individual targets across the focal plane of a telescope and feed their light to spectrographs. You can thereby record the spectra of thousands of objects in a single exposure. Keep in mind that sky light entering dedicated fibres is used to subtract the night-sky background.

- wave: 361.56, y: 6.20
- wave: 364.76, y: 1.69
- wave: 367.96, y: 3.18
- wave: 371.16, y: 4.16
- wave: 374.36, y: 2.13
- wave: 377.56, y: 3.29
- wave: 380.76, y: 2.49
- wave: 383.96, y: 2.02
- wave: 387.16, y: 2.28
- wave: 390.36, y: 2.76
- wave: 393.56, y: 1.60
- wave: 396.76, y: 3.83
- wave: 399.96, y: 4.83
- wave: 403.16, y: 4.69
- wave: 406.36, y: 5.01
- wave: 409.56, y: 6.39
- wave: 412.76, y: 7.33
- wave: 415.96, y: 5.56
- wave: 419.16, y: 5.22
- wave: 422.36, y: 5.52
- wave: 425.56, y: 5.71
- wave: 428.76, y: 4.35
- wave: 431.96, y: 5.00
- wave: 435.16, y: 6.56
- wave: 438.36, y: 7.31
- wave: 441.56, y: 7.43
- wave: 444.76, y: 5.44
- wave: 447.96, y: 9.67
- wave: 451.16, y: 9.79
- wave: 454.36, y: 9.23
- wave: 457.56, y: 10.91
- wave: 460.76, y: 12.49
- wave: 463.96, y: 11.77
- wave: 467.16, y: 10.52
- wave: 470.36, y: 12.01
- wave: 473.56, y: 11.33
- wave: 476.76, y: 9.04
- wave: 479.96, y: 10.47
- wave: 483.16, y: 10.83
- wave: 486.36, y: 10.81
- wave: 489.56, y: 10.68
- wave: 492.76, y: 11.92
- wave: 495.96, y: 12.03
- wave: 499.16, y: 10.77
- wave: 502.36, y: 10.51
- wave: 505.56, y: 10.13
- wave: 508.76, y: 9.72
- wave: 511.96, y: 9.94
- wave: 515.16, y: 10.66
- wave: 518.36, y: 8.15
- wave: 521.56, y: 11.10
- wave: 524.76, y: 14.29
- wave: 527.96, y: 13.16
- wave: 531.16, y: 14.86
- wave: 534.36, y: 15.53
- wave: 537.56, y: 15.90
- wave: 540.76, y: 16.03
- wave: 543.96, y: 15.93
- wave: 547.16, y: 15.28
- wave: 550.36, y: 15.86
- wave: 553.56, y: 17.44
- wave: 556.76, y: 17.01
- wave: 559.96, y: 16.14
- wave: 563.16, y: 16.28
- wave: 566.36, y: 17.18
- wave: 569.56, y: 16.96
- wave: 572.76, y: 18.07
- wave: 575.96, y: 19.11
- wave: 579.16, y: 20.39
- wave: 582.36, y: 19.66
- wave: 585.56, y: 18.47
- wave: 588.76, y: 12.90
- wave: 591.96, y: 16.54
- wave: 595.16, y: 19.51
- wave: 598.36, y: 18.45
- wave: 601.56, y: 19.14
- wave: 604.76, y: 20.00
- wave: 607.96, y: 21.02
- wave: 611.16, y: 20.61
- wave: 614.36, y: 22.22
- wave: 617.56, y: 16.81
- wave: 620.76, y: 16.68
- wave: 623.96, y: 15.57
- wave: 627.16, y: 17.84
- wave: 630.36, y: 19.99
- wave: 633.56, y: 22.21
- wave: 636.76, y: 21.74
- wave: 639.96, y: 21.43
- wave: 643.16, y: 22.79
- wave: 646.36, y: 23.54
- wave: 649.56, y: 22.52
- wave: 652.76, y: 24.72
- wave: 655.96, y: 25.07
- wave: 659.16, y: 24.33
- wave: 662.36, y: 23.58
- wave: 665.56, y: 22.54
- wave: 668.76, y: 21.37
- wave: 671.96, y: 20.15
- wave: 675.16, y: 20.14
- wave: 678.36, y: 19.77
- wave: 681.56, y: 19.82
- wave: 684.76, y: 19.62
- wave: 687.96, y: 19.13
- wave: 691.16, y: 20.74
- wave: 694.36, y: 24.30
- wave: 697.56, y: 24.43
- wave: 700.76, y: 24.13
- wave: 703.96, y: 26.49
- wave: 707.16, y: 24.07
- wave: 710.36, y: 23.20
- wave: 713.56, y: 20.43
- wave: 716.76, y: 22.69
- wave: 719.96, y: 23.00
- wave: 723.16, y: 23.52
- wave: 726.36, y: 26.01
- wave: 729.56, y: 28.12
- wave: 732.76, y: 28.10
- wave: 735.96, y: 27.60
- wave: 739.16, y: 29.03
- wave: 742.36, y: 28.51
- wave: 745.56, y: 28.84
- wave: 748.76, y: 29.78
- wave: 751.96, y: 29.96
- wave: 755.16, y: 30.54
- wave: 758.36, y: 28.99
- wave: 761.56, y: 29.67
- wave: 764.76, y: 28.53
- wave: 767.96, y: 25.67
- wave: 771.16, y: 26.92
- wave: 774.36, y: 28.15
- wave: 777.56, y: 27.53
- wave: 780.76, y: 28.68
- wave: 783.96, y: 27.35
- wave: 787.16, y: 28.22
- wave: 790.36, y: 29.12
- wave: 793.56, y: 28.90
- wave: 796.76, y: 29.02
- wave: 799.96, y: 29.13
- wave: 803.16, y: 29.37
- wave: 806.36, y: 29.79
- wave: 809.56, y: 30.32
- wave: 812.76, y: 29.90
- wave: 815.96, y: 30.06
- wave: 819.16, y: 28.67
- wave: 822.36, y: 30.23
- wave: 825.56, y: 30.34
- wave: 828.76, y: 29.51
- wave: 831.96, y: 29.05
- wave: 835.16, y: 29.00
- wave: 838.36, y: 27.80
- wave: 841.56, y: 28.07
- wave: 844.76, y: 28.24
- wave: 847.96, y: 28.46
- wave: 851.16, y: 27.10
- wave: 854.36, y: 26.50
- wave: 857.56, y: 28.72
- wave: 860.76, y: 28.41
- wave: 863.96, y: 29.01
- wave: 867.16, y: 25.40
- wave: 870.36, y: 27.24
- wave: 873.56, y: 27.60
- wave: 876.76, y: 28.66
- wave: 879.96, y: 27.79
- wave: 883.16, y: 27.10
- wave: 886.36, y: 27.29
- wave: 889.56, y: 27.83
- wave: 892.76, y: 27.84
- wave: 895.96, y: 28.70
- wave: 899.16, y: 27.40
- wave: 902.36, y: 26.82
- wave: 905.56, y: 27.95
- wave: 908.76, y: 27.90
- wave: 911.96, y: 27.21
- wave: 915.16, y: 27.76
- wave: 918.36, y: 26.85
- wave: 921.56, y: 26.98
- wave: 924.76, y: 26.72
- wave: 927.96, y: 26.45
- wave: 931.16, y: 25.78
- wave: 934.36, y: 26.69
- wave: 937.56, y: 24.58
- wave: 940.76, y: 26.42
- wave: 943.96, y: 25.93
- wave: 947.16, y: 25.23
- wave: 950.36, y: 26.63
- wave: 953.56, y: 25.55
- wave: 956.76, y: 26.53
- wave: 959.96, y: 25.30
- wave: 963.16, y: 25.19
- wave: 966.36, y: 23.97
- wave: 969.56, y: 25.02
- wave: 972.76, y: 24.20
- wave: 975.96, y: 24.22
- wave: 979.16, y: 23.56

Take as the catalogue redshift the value 0.00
